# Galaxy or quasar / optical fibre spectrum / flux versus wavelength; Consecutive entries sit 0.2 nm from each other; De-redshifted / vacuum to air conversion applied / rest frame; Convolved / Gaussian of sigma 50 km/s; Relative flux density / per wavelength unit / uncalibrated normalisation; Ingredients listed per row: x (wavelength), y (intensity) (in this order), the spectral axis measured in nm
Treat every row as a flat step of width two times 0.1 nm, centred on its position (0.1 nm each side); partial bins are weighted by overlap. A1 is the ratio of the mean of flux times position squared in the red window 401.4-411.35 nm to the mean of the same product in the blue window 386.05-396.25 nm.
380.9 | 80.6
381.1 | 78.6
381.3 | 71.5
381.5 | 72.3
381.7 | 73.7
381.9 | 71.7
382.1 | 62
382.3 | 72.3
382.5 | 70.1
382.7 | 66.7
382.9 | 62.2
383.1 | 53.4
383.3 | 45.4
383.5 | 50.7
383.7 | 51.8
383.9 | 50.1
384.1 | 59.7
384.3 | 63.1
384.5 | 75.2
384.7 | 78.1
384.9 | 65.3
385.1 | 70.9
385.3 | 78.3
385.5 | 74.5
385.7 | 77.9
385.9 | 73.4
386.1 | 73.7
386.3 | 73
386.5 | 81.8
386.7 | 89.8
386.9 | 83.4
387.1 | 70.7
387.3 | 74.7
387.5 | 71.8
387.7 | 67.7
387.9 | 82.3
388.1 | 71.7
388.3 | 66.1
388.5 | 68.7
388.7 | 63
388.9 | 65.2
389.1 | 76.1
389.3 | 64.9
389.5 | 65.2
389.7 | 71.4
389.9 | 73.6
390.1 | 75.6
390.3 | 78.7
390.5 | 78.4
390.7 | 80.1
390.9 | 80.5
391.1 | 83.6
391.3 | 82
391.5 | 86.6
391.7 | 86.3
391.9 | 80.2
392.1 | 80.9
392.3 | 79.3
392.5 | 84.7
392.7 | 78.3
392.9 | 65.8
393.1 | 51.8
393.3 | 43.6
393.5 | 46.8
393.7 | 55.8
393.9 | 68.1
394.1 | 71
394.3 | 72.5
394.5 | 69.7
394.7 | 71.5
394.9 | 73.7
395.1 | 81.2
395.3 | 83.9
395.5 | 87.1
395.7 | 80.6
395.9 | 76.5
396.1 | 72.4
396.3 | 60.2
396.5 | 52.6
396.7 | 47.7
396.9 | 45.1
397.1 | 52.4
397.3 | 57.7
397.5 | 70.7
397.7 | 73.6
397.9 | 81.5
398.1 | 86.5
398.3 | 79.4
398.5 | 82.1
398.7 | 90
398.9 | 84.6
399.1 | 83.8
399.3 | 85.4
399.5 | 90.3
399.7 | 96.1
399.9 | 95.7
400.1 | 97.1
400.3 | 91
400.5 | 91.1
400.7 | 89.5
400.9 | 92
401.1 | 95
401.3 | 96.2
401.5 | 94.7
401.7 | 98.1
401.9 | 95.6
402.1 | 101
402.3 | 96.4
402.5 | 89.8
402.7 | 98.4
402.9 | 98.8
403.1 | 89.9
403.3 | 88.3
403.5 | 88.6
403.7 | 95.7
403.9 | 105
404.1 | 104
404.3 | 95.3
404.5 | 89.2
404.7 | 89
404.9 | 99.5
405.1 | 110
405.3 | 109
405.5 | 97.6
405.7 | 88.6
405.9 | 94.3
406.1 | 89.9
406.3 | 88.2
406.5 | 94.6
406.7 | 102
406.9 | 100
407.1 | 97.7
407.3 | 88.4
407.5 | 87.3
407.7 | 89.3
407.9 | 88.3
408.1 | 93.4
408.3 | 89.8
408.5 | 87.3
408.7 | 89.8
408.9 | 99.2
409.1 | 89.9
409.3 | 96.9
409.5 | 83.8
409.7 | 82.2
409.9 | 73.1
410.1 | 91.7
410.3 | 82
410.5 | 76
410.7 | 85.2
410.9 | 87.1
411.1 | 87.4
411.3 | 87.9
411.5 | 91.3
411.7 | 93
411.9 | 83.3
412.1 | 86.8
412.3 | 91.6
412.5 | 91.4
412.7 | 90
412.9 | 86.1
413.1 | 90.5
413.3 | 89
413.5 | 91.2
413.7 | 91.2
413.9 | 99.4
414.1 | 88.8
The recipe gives 1.35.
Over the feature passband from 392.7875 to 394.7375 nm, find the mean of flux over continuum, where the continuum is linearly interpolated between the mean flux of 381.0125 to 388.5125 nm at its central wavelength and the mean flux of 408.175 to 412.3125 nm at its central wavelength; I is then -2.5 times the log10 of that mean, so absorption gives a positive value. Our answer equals 0.23 mag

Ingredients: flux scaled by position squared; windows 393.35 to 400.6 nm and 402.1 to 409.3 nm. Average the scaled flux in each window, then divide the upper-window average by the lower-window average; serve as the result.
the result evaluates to 1.3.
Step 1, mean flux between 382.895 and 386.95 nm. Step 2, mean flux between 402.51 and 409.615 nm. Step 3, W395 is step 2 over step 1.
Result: 1.4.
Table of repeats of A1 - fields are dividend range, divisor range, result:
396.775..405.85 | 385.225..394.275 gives 1.30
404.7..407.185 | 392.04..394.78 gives 1.55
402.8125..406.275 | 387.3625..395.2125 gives 1.42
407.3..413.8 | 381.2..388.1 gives 1.45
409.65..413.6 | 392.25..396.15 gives 1.34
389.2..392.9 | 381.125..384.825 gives 1.27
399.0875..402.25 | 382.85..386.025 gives 1.58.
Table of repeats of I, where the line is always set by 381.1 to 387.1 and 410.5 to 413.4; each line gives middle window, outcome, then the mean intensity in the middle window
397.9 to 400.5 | -0.12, 88.3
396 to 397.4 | 0.36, 55.4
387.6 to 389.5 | 0.04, 69.3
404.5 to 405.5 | -0.20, 100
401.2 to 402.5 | -0.19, 96.4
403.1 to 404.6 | -0.15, 94.8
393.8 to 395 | 0.07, 71.1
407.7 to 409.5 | -0.07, 91.2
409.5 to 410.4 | 0.06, 82.4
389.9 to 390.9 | -0.07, 78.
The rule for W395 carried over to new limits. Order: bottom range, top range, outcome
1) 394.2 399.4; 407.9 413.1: 1.20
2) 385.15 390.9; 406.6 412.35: 1.20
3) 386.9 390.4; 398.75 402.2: 1.30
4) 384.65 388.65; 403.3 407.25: 1.29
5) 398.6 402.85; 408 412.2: 0.94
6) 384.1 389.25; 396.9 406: 1.23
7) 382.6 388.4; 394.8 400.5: 1.12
